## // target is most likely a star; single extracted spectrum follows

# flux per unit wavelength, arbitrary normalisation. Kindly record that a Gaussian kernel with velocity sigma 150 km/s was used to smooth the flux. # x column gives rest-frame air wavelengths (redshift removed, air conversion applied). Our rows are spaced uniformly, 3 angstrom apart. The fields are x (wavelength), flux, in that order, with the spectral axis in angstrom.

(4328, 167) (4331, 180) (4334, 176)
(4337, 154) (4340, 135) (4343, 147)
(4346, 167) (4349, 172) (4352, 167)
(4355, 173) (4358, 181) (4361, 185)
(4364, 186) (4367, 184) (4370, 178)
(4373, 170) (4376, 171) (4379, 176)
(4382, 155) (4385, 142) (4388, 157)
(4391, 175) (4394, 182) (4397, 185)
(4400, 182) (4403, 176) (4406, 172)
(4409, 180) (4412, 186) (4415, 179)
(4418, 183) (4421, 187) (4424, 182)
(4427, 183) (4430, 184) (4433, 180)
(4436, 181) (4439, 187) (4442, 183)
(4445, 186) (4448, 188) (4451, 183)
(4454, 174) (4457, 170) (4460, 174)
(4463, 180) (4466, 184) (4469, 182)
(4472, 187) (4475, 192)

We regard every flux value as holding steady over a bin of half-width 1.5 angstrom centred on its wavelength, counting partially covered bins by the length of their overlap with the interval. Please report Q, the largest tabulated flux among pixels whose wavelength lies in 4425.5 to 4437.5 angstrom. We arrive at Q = 184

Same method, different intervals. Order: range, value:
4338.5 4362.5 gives 185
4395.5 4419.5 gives 186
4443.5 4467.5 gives 188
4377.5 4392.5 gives 176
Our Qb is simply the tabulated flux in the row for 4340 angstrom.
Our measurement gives 135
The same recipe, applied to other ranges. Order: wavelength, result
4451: 183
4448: 188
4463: 180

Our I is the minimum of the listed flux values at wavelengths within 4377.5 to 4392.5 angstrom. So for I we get 142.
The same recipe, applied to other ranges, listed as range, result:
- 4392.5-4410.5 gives 172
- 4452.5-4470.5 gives 170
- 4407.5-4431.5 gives 179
